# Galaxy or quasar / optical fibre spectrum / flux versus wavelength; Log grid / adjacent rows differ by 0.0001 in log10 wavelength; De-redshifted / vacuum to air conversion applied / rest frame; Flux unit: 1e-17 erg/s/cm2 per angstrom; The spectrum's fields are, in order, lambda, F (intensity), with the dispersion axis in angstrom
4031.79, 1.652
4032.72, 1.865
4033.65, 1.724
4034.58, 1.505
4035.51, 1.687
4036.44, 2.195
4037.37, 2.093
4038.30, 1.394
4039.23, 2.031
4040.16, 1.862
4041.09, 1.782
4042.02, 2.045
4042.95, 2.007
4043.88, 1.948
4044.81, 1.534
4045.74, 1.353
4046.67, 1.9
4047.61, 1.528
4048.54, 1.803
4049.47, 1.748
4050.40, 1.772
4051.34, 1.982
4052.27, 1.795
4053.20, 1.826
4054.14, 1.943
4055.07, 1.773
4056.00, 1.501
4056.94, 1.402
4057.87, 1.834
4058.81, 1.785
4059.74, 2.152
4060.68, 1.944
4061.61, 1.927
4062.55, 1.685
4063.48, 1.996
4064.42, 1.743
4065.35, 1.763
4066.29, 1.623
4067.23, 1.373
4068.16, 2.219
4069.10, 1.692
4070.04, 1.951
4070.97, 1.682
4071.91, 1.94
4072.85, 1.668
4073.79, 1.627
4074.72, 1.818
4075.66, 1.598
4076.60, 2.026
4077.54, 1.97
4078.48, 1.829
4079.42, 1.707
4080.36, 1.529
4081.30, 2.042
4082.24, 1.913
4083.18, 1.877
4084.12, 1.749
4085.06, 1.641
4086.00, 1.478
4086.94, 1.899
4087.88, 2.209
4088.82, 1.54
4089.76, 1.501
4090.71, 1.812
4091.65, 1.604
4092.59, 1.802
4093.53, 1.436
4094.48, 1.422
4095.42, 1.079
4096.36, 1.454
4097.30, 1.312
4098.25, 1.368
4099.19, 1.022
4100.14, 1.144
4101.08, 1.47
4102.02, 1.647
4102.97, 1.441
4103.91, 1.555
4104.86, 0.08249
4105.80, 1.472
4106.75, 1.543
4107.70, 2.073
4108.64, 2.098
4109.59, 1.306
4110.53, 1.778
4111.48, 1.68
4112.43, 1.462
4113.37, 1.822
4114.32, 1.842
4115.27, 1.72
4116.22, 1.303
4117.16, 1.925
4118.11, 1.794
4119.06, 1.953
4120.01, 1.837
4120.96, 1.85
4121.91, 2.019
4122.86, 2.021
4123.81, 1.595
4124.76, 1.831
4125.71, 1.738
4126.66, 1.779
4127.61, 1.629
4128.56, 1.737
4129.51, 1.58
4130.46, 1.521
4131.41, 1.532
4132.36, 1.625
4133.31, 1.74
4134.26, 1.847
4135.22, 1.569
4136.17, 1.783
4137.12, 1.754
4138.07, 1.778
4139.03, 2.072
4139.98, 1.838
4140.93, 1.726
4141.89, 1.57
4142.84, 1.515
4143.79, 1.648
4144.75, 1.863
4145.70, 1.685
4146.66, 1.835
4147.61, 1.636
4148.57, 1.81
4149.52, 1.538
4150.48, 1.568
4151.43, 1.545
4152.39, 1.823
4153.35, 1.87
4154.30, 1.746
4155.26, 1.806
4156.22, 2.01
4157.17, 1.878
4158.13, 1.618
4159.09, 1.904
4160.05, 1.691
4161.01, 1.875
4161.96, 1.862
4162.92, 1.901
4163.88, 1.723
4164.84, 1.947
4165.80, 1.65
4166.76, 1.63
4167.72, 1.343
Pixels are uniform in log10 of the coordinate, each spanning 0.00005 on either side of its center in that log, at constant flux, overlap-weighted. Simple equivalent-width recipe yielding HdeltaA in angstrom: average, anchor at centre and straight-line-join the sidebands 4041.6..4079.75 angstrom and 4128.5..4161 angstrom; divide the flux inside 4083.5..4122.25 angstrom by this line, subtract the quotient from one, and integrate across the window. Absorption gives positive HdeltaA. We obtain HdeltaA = 3.7 angstrom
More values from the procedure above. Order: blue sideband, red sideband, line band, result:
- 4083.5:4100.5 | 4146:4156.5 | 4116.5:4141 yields -1.6 angstrom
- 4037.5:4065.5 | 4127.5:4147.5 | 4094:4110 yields 3.3 angstrom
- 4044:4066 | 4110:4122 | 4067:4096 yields 0.5 angstrom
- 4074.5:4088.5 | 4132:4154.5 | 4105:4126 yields 0.4 angstrom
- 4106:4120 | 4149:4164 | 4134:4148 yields 0.2 angstrom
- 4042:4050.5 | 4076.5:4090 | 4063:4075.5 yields 0.0 angstrom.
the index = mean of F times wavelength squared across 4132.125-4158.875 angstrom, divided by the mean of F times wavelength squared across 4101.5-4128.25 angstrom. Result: 1.06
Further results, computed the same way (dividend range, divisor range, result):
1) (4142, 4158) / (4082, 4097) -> 1.08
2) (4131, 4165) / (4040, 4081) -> 1.02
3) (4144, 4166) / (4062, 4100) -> 1.09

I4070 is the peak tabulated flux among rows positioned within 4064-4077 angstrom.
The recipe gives 2.219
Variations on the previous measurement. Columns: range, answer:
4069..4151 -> 2.209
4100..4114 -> 2.098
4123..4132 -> 1.831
